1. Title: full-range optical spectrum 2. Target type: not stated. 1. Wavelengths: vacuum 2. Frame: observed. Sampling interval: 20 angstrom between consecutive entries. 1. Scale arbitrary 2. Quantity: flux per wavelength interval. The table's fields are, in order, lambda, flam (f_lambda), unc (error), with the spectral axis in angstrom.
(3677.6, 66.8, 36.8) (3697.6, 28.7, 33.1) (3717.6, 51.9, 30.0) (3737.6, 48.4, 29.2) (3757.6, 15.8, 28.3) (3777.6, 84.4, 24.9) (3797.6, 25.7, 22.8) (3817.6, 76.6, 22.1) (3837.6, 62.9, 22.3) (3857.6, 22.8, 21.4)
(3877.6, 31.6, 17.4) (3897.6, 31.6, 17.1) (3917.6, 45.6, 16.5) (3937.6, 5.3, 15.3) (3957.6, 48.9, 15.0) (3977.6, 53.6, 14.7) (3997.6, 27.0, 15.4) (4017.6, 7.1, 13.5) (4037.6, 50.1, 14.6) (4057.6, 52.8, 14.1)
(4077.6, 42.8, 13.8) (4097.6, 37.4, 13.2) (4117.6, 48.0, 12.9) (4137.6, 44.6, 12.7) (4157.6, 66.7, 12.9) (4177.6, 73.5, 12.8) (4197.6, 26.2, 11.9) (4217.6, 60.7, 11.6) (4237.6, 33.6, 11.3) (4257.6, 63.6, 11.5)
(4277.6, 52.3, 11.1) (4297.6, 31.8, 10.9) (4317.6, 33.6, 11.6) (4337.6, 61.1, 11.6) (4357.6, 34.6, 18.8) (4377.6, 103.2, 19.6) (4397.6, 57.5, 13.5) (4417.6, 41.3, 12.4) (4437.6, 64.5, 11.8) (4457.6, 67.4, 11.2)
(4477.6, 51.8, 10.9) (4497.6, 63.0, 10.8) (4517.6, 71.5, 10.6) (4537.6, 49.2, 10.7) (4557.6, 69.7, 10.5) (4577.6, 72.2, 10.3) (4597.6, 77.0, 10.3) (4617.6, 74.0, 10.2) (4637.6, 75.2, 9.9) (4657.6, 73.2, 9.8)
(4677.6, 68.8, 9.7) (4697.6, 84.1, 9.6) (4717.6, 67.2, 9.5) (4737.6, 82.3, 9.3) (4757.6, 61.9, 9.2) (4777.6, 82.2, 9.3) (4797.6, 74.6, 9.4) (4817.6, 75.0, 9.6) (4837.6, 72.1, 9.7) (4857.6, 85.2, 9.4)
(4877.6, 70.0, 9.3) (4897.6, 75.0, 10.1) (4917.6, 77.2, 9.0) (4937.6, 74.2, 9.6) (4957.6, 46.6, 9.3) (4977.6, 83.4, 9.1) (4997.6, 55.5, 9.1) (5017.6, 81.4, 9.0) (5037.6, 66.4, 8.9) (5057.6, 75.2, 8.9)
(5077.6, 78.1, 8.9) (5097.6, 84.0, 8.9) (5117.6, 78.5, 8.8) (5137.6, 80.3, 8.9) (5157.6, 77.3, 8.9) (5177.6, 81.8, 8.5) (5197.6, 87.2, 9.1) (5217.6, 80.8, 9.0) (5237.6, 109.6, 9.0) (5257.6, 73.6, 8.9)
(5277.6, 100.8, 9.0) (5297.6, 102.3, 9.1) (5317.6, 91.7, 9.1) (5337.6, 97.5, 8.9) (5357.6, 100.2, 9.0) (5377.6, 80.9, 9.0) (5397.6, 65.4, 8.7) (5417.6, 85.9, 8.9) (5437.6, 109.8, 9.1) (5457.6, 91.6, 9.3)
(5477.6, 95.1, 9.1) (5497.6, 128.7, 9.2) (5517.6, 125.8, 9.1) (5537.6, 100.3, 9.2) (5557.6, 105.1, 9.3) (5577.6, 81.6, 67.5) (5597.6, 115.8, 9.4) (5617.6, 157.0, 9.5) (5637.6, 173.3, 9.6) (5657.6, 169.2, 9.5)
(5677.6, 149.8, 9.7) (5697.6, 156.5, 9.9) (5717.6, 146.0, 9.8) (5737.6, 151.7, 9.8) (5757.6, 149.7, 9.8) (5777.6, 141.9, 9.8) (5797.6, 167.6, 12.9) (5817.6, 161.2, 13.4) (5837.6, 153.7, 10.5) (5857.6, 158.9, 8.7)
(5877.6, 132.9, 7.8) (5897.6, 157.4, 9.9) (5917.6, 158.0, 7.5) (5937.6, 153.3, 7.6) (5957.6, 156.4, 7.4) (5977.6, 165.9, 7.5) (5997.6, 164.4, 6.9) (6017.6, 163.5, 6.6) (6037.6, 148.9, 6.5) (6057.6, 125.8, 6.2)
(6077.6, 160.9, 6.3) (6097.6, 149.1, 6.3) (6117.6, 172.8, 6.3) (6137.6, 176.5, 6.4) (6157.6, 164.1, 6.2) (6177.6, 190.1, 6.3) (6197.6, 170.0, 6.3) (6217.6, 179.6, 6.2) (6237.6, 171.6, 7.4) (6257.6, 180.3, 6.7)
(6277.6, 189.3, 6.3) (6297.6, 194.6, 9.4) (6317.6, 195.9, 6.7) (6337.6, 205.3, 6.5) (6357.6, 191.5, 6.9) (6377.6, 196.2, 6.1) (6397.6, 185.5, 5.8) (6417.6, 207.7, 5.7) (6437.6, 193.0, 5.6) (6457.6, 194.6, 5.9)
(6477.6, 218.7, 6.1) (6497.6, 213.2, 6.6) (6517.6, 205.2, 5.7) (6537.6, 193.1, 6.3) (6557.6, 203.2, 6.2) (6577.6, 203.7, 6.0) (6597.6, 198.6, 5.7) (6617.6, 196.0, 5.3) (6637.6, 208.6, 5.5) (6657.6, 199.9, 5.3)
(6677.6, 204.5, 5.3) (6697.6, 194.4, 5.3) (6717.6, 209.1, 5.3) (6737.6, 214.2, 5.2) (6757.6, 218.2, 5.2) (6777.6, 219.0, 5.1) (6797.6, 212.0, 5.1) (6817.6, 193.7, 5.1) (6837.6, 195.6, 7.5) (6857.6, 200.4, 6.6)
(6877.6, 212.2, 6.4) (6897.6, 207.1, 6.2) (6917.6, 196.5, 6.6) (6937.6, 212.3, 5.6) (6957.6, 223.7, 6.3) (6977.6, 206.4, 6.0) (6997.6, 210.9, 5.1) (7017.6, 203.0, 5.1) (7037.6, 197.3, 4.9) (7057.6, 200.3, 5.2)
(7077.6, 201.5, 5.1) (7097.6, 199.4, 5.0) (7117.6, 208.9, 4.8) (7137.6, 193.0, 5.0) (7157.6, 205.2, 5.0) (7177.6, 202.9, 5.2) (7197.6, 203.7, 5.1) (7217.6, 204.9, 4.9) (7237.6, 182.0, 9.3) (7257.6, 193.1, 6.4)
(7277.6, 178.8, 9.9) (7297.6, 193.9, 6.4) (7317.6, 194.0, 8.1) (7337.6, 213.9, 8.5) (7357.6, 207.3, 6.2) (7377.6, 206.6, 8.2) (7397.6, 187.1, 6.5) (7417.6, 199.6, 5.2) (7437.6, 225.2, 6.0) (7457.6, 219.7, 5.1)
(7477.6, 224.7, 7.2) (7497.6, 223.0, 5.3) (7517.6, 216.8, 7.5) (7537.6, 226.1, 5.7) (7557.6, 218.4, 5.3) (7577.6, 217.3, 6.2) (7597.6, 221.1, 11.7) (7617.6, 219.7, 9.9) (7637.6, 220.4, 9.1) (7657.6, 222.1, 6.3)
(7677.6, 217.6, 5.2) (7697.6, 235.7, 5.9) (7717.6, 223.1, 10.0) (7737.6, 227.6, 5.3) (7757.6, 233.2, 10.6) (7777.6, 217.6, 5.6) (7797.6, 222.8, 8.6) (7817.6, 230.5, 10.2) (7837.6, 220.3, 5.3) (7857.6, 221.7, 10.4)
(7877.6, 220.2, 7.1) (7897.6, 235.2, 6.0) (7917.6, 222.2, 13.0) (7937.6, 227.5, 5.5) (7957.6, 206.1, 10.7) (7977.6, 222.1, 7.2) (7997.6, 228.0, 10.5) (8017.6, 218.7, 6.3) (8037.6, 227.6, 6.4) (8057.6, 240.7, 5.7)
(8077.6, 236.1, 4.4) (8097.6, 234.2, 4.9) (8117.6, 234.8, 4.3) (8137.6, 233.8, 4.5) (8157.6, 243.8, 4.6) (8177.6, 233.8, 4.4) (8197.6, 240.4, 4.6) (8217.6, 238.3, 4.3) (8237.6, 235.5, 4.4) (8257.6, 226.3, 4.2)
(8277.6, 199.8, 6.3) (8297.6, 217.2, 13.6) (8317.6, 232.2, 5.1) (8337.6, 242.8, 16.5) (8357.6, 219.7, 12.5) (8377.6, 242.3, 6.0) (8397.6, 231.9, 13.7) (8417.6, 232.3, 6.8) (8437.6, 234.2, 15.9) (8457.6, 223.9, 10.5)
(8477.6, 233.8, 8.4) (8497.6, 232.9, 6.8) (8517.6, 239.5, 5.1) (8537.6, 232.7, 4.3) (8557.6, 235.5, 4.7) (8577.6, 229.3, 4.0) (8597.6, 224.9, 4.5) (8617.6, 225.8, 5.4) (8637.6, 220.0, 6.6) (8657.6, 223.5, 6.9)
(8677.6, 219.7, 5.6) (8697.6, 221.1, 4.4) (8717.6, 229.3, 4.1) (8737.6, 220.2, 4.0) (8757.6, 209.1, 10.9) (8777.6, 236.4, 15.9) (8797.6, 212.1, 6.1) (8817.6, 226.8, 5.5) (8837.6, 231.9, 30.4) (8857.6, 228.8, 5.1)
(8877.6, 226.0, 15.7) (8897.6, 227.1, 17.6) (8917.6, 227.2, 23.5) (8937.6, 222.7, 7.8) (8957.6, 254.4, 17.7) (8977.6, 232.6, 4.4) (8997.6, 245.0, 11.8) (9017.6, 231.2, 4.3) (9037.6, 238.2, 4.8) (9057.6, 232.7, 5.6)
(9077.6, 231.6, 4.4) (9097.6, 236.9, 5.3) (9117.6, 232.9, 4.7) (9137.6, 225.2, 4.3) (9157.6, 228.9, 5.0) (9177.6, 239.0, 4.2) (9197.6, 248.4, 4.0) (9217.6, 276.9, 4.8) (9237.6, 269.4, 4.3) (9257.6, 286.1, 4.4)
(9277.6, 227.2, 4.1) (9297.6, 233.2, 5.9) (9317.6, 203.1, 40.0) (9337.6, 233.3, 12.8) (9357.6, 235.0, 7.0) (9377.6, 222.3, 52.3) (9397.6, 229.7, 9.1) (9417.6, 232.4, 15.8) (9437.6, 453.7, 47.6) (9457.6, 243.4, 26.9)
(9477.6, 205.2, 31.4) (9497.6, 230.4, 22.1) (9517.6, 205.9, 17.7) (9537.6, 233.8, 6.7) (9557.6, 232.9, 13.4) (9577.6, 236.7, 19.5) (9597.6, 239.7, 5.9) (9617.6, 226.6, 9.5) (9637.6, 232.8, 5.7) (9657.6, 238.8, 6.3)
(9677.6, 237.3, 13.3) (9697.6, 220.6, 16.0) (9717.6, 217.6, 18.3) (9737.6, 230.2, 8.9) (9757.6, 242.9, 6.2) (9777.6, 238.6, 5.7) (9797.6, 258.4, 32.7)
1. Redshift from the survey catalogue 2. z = 0.405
